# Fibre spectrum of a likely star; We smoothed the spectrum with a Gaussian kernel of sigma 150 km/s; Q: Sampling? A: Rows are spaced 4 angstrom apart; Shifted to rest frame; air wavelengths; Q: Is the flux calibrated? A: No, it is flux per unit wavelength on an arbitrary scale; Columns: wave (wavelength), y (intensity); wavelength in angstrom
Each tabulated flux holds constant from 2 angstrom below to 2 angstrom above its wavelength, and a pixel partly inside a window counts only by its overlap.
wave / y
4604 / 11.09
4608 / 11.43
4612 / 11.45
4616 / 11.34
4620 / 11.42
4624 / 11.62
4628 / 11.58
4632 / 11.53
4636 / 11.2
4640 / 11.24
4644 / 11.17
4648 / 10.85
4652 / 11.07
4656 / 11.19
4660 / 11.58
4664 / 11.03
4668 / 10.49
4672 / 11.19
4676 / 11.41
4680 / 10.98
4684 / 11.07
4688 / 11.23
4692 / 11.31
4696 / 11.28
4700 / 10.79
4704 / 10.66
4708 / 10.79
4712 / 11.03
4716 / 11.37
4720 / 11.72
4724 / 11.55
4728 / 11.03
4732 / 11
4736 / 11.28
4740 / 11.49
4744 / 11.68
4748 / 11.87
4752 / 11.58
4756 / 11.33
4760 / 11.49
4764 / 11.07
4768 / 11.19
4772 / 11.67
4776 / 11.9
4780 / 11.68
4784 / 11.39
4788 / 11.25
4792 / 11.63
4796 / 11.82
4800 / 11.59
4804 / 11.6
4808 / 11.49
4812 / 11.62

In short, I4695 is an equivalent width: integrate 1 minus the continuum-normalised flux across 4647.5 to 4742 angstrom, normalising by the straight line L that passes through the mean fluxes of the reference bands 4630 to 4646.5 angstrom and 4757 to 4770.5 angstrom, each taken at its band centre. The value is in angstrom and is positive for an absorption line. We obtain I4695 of 1.1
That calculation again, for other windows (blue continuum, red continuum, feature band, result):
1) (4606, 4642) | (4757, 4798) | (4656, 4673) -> 0.5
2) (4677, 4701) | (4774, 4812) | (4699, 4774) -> 0.3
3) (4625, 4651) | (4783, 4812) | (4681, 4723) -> 0.9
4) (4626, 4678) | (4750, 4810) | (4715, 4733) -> 0.0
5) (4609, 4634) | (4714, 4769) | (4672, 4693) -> 0.5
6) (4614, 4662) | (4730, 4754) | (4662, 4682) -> 0.6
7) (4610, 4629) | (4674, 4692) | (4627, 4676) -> 0.7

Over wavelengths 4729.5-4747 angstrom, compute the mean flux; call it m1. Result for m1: 11.4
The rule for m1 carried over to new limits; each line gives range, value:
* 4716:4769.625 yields 11.4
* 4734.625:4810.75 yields 11.5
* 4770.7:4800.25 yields 11.6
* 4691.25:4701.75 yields 11.1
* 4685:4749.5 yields 11.2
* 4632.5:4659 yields 11.2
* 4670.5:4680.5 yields 11.2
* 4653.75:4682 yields 11.1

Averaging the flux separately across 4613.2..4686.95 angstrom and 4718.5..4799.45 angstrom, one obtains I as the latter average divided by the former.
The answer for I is 1.0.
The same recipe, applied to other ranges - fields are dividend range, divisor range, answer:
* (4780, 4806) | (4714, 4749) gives 1.01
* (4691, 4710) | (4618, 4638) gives 0.95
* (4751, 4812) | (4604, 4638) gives 1.01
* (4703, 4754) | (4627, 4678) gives 1.01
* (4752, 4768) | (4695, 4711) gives 1.04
